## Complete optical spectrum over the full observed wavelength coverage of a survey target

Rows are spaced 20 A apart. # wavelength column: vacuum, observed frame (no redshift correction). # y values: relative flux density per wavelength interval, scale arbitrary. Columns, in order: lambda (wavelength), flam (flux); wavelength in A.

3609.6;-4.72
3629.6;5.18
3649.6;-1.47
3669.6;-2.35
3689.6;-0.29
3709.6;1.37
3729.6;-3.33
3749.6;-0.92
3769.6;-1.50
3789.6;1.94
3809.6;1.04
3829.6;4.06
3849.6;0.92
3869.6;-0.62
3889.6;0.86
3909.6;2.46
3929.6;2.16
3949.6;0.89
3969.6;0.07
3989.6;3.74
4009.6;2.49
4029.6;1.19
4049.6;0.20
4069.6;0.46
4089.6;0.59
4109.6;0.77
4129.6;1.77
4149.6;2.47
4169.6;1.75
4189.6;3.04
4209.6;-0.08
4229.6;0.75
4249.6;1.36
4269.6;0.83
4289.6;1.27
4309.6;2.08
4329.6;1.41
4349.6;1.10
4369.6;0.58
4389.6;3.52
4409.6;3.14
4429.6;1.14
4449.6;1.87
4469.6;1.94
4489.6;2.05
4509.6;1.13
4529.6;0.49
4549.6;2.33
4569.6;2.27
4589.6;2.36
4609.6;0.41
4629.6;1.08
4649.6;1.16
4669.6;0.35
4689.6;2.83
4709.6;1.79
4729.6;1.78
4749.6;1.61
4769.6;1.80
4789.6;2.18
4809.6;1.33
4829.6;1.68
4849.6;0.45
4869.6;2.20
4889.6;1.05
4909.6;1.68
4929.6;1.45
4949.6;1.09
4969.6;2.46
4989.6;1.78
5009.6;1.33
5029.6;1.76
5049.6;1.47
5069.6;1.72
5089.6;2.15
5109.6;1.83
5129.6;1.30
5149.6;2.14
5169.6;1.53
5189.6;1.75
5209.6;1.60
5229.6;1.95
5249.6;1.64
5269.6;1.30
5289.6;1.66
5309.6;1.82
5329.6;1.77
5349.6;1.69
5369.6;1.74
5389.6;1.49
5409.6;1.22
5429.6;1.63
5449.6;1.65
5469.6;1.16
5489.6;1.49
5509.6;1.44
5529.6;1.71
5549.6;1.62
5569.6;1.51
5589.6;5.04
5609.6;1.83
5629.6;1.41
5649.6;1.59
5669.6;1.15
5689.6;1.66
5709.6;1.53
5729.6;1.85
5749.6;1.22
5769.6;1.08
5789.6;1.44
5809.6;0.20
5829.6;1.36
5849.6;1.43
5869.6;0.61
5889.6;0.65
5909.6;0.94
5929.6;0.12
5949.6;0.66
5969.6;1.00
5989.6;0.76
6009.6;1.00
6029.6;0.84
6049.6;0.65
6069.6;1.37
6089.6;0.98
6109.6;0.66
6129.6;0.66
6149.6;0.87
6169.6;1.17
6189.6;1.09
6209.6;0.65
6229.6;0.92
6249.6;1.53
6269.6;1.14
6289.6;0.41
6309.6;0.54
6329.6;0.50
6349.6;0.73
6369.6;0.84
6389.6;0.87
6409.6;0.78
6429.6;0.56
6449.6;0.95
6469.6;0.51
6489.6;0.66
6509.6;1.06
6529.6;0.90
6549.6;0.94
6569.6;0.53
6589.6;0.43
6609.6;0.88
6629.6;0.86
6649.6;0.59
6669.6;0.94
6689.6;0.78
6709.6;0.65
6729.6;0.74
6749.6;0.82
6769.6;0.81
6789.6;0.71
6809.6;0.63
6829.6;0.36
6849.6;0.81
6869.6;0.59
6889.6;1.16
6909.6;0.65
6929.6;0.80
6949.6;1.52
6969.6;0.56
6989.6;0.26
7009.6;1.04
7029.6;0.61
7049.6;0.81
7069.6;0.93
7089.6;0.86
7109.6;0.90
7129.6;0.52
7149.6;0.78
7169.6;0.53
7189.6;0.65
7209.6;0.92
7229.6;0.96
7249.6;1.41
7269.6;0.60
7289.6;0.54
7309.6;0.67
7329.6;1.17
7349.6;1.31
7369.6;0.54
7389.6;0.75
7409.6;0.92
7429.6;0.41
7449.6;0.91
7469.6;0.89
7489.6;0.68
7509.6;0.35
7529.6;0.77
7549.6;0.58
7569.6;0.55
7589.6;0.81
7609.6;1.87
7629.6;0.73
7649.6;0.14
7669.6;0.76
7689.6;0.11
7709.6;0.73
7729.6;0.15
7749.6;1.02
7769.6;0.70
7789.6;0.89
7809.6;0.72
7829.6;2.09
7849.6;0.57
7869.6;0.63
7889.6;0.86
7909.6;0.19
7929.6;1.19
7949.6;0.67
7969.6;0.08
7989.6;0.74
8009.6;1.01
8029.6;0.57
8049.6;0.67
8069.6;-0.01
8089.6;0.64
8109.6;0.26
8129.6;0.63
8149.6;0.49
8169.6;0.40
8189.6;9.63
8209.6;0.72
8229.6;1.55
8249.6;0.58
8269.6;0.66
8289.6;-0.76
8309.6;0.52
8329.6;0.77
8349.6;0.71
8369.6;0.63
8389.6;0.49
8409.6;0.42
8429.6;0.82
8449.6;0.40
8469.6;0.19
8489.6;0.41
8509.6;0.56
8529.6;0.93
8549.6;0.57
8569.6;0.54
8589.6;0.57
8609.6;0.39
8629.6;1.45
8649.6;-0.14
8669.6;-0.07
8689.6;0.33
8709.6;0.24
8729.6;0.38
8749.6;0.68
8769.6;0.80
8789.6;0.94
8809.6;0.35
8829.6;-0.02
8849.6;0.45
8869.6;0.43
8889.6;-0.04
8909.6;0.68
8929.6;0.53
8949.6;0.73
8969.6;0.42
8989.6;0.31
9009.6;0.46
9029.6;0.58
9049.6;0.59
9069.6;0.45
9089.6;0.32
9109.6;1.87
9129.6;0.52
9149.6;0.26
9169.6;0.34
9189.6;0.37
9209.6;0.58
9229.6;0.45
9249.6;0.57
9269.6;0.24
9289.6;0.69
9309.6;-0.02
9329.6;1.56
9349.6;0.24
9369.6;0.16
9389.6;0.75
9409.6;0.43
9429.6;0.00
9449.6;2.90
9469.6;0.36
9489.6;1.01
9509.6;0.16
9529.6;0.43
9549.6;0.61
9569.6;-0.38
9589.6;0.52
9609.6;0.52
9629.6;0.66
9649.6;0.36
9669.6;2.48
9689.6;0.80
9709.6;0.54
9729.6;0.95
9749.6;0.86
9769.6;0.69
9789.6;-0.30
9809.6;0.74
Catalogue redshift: 0.562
